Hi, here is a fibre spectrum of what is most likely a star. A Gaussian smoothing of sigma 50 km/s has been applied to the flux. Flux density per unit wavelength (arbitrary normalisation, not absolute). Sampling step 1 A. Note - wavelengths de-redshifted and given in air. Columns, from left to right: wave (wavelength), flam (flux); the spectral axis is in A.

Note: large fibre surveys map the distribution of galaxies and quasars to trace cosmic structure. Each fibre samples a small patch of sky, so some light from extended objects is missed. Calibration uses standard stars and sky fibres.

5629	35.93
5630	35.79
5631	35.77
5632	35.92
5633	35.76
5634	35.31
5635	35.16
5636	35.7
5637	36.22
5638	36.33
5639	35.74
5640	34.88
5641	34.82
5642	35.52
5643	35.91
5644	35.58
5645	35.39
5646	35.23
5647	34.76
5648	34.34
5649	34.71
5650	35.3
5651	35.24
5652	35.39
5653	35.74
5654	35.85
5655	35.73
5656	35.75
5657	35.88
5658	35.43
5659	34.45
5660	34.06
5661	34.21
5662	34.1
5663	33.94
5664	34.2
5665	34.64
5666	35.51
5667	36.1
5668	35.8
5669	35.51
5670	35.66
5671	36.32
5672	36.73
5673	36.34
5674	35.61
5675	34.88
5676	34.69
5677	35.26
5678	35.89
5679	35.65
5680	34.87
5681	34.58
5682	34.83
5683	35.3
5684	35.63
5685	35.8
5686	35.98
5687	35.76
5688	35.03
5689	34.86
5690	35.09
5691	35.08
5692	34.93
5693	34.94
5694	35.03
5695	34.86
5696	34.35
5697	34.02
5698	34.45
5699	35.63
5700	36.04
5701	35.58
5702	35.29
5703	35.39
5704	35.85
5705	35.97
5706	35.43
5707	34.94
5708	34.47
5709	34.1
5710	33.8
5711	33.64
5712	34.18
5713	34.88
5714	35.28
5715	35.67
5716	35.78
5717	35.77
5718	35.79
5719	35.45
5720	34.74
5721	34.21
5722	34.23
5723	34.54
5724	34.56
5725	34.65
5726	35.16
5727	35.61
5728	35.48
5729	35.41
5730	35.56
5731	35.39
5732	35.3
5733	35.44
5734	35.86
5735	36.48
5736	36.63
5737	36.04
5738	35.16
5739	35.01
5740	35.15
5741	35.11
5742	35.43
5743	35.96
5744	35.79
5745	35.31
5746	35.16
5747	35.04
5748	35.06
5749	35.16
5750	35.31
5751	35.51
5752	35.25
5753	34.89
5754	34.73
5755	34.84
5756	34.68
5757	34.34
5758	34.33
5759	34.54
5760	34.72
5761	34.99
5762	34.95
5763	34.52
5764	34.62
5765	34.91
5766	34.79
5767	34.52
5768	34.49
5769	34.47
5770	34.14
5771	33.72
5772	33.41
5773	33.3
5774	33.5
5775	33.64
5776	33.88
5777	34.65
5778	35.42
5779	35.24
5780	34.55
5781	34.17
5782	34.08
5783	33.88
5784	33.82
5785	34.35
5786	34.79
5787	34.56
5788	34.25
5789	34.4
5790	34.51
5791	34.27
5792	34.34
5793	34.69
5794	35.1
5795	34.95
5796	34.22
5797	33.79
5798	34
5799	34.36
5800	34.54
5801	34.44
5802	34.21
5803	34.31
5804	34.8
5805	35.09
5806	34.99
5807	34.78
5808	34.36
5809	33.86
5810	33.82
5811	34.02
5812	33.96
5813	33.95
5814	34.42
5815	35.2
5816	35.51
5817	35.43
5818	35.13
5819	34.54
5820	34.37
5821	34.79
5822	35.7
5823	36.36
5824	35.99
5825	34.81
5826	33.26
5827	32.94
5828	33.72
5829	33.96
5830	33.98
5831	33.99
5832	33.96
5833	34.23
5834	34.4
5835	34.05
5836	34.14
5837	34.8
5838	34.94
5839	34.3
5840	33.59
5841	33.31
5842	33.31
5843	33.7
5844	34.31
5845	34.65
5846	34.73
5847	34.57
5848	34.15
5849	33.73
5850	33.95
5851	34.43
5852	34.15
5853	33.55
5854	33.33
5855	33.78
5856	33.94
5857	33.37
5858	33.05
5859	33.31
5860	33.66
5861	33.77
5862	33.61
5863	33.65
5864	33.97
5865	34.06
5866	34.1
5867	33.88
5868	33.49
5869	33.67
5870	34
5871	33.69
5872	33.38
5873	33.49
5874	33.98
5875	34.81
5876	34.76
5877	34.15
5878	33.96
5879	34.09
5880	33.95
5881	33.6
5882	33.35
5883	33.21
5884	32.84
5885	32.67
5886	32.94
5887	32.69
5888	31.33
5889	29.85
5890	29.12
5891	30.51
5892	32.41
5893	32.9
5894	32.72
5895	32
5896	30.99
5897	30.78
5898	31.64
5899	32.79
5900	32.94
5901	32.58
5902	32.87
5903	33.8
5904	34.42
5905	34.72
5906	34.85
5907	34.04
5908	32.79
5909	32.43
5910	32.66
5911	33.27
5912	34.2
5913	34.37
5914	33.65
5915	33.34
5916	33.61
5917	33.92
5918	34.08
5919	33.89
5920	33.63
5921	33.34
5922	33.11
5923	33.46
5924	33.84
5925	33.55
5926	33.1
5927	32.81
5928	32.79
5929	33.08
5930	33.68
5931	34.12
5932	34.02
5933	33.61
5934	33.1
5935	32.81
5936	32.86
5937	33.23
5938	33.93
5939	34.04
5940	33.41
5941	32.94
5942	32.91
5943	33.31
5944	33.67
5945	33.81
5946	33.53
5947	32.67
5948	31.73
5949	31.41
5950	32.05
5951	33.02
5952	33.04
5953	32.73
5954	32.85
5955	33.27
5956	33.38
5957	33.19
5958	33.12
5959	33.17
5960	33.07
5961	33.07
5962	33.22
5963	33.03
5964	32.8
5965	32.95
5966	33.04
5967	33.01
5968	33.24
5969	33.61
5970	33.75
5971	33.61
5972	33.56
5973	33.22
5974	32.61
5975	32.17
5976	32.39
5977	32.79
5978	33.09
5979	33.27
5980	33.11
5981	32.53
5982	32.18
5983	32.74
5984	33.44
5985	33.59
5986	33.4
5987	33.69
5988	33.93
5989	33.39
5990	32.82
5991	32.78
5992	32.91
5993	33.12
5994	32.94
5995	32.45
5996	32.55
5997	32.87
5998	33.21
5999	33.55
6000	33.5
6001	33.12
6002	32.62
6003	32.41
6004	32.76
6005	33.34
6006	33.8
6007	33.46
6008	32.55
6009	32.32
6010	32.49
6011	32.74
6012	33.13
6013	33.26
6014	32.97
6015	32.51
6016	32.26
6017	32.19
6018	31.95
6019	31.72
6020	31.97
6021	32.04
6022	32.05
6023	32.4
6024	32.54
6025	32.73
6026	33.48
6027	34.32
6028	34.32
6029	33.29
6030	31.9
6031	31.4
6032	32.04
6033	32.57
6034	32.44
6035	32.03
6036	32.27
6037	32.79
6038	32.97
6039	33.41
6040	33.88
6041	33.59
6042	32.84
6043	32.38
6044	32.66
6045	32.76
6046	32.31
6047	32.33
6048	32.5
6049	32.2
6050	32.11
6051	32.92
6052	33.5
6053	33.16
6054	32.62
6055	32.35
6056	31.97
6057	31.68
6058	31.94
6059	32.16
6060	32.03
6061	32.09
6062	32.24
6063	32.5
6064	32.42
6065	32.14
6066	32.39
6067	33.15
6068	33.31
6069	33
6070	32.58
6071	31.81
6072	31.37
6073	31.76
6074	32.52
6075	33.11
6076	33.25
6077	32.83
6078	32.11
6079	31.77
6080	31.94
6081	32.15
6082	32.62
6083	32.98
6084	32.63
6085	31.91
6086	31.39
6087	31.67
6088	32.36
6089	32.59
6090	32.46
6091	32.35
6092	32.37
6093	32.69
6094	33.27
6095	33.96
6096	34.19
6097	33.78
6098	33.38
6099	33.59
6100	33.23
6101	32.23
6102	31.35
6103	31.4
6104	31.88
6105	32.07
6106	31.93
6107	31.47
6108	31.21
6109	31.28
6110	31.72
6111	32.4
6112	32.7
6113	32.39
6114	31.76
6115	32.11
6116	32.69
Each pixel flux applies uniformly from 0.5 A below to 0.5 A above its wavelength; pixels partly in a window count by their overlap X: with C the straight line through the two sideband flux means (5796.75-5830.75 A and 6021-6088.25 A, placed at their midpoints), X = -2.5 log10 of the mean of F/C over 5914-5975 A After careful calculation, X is 0.01 mag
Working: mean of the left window 34.5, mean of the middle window 33.2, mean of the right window 32.5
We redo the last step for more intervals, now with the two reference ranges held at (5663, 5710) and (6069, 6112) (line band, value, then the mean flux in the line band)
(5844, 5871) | 0.01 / 33.9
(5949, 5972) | 0.01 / 33.1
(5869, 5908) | 0.03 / 33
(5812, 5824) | -0.02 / 35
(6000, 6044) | 0.00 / 32.7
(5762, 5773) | 0.01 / 34.3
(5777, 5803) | 0.00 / 34.4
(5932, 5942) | 0.00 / 33.3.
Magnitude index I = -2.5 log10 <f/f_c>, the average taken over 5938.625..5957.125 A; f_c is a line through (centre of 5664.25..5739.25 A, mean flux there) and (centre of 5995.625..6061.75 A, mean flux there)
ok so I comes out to 0.01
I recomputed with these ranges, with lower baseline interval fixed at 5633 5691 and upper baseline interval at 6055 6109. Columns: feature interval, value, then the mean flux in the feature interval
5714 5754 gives -0.02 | 35.3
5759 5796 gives 0.00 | 34.4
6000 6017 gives 0.00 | 32.9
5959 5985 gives 0.00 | 33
